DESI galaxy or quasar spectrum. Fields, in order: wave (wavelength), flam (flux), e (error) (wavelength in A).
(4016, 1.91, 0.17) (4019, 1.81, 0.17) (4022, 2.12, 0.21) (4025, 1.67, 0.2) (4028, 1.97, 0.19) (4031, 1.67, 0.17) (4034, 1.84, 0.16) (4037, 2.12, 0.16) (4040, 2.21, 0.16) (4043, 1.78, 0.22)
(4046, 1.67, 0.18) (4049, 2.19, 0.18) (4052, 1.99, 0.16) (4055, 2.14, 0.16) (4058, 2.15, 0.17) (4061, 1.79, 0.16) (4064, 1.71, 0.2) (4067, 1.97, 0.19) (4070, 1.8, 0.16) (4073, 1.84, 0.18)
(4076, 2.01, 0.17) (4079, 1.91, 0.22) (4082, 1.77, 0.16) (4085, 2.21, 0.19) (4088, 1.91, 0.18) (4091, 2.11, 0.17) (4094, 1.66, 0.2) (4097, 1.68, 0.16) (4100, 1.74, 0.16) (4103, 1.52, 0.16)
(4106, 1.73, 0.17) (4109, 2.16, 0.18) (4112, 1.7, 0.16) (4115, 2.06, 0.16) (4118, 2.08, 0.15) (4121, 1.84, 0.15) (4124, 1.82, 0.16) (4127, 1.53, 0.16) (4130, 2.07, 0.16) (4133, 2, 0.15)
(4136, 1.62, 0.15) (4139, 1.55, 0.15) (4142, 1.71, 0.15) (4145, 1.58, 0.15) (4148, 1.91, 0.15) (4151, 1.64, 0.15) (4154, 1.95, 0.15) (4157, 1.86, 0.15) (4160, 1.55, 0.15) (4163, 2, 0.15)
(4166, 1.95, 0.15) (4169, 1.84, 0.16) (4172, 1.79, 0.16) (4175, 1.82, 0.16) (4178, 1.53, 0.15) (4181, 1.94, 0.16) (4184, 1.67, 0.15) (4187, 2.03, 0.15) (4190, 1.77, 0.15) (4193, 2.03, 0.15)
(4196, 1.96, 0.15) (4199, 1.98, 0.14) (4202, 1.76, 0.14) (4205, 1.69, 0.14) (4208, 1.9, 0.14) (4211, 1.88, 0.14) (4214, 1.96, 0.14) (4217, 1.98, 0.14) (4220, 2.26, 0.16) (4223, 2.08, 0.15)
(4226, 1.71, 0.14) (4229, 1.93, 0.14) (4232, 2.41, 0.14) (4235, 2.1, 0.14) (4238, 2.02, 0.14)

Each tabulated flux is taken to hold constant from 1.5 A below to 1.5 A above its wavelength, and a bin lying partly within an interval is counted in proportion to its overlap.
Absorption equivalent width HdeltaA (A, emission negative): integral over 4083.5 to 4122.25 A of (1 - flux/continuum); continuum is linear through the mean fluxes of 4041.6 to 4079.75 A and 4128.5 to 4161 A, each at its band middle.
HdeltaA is -0.68 A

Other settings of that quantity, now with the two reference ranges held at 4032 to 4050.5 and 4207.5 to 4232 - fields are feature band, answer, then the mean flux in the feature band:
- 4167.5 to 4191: 2.20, 1.8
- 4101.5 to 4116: 1.08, 1.83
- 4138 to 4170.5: 3.30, 1.78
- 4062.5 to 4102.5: 2.15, 1.86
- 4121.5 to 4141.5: 2.13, 1.77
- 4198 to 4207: 0.83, 1.81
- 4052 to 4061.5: -0.40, 2.05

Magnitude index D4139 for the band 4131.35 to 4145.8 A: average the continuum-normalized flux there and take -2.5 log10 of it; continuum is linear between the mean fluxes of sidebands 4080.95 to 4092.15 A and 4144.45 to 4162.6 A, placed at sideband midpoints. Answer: 0.08 mag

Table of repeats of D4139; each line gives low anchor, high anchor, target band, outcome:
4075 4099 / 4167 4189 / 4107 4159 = 0.02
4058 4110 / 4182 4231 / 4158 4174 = 0.04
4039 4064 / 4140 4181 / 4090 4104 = 0.09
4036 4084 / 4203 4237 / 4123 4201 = 0.09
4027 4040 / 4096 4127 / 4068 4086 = -0.03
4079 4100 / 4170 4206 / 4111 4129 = 0.01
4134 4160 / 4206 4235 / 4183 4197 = 0.00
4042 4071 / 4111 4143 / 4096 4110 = 0.06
